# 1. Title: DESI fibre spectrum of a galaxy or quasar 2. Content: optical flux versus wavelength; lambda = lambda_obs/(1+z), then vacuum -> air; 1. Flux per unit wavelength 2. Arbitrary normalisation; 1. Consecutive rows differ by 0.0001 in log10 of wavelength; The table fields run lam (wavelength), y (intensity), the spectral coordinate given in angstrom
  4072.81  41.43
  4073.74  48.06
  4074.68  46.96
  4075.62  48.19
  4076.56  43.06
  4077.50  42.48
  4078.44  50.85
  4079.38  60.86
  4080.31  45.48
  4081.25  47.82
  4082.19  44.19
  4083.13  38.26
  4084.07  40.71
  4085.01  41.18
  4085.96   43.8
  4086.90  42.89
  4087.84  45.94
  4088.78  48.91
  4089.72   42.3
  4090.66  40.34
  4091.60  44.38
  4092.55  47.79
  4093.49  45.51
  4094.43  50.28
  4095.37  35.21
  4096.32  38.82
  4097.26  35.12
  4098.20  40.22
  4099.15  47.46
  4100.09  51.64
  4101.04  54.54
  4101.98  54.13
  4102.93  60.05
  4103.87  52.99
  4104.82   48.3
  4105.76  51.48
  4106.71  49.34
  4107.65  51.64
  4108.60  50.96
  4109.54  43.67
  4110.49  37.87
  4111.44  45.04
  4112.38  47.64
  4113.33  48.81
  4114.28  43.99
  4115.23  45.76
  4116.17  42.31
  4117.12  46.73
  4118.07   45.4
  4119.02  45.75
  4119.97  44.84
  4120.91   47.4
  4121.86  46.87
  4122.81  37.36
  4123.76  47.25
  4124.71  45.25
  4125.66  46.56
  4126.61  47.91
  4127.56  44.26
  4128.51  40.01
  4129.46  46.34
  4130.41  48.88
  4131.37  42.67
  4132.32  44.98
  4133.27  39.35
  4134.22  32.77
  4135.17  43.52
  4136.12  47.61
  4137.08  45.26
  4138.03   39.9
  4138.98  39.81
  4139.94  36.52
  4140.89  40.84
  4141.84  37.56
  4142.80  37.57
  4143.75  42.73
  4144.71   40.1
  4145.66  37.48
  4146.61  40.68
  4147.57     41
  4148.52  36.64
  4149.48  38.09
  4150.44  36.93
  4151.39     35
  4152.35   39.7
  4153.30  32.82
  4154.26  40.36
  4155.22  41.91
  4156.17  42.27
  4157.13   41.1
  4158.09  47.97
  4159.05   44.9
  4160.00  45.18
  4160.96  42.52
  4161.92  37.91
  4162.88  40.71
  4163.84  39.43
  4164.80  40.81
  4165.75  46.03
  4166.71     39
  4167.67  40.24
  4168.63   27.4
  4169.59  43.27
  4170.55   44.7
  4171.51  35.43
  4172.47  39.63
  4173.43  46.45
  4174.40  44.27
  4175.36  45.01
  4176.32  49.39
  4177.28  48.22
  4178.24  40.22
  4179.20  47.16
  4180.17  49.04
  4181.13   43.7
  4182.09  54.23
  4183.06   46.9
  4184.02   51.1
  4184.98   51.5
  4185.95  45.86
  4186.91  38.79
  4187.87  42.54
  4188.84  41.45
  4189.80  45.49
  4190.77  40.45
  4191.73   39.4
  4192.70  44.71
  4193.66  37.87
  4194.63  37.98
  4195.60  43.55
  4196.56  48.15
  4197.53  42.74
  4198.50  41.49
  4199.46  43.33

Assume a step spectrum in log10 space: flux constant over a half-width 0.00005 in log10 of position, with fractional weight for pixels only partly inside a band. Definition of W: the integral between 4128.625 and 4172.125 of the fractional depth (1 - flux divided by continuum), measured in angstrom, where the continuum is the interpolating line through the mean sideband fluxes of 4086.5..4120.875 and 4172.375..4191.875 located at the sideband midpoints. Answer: 5.0 angstrom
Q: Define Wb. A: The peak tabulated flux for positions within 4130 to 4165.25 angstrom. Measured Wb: 48.88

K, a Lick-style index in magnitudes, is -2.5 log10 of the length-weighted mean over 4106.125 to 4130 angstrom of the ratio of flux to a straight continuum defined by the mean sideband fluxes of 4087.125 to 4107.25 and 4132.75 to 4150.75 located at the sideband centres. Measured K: -0.05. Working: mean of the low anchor 46.9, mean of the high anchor 39.7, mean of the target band 45.6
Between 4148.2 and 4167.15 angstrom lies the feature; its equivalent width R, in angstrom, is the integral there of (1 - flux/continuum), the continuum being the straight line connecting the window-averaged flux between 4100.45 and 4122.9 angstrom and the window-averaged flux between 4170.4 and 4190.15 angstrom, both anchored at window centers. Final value 2.3 angstrom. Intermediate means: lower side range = 47.8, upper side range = 45.3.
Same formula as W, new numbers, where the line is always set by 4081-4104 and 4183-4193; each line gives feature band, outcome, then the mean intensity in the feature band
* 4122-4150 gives 1.92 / 41.7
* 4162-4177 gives 1.02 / 41.5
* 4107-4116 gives -0.21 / 46.1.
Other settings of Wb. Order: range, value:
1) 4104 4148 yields 51.64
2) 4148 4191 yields 54.23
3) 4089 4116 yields 60.05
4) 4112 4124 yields 48.81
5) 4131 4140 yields 47.61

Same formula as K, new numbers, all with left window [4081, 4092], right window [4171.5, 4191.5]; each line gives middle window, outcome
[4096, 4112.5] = -0.10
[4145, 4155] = 0.17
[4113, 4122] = -0.04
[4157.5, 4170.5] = 0.09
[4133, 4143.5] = 0.11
